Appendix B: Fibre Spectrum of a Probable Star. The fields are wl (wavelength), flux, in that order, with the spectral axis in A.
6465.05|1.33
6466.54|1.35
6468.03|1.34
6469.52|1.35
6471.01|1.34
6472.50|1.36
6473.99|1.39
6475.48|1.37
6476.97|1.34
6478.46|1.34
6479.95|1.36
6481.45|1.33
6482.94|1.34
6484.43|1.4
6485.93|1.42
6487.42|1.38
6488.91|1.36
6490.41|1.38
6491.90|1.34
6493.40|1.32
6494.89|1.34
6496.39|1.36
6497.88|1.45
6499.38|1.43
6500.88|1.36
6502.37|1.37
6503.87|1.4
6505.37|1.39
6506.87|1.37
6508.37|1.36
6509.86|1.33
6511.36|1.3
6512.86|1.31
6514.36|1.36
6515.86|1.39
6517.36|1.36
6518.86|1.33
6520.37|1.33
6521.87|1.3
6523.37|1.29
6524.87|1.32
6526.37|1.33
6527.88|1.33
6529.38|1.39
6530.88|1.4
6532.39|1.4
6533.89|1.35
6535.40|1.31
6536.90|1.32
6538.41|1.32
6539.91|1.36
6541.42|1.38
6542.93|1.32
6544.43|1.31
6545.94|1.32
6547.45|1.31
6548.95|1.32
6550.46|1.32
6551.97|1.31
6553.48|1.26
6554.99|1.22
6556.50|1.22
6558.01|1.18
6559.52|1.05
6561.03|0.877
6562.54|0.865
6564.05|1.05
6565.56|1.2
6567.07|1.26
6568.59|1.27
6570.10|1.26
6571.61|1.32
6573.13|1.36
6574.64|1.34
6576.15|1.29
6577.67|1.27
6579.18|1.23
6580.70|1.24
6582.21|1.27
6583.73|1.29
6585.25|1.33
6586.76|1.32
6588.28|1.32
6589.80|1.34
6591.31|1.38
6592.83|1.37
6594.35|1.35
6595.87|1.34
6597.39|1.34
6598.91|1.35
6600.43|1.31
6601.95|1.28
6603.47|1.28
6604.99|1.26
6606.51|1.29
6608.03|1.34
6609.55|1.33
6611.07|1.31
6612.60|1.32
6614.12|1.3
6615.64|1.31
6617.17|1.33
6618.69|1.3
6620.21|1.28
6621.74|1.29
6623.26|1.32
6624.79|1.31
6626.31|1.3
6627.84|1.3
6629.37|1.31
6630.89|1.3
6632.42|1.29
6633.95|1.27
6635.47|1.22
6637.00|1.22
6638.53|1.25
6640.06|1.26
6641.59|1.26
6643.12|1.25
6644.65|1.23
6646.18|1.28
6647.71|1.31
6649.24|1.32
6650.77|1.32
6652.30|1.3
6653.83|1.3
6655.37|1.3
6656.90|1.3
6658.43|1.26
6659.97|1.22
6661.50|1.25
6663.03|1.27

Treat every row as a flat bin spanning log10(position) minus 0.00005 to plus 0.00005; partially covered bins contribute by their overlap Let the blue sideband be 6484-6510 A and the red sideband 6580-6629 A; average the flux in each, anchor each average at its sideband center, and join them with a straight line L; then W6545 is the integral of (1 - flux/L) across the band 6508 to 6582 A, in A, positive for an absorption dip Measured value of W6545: 3.65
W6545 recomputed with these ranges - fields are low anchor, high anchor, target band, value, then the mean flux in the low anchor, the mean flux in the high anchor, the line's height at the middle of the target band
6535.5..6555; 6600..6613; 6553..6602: 2.1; 1.32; 1.3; 1.31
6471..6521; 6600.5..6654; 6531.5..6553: 0.1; 1.36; 1.29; 1.34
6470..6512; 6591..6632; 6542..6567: 2.6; 1.37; 1.31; 1.34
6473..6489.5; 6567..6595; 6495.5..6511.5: -0.3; 1.37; 1.31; 1.35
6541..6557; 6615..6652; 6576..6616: -0.6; 1.3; 1.28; 1.29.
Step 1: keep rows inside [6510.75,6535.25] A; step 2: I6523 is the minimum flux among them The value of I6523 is 1.29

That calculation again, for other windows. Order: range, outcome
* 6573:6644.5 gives 1.22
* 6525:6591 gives 0.865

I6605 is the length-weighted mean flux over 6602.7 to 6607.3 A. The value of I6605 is 1.28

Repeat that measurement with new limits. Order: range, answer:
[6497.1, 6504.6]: 1.4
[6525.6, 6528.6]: 1.33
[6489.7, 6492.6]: 1.36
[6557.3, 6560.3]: 1.11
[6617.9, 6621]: 1.29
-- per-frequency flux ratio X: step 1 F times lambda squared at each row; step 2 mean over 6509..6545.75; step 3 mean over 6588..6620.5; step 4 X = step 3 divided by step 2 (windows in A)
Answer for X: 1.01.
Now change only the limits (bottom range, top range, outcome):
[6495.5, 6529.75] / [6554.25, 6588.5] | 0.92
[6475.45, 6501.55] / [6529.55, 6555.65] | 0.99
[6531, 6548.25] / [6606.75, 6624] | 1.00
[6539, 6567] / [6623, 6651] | 1.08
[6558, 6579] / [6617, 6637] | 1.11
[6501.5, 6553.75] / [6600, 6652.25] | 0.99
